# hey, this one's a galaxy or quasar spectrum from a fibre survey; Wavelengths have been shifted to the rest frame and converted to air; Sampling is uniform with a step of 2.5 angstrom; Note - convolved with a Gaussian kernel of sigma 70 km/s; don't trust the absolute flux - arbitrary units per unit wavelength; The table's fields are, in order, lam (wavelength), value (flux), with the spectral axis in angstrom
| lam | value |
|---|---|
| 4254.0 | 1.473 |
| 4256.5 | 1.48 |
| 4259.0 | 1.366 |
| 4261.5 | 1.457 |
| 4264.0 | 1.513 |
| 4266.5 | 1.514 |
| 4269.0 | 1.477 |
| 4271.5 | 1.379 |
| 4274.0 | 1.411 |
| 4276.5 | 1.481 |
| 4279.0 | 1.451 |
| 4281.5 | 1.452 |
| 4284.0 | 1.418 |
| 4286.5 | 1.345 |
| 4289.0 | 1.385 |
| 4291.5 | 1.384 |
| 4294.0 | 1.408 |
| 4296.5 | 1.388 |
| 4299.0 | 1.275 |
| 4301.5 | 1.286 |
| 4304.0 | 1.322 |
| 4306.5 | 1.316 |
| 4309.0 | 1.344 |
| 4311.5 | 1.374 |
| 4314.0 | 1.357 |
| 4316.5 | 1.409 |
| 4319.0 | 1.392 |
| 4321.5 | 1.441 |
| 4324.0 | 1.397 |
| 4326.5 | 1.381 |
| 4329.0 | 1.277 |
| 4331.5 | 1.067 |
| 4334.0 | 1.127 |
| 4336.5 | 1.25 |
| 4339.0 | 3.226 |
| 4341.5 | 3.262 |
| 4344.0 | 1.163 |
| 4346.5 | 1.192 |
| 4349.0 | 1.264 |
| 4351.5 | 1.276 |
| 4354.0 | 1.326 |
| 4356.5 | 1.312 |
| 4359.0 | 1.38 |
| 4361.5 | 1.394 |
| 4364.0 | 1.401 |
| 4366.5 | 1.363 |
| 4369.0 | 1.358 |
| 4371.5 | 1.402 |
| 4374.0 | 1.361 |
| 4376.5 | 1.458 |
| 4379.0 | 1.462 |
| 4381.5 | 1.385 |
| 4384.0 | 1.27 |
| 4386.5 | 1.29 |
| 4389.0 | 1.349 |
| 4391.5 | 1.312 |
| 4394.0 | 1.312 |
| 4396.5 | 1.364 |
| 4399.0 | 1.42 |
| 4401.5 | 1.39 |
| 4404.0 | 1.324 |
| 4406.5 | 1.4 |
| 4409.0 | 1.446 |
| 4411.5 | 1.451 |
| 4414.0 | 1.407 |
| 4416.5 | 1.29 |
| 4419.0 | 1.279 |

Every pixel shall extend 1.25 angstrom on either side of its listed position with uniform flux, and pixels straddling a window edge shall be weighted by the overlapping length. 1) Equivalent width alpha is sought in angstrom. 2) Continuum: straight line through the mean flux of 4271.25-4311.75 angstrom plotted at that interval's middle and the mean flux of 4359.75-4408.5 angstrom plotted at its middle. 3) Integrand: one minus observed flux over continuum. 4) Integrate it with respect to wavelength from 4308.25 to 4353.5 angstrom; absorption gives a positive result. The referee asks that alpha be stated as -4.5 angstrom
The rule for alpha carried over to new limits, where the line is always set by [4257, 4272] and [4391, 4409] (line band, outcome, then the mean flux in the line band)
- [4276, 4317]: 1.8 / 1.37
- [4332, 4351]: -4.4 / 1.74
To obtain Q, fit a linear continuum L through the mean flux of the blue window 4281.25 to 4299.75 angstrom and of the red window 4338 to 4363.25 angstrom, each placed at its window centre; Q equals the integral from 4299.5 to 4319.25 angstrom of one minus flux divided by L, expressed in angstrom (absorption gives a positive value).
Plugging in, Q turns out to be 1.7 angstrom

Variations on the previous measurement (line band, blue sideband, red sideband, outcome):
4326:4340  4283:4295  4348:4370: -1.8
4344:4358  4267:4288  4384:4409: 1.2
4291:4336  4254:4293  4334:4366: 5.6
